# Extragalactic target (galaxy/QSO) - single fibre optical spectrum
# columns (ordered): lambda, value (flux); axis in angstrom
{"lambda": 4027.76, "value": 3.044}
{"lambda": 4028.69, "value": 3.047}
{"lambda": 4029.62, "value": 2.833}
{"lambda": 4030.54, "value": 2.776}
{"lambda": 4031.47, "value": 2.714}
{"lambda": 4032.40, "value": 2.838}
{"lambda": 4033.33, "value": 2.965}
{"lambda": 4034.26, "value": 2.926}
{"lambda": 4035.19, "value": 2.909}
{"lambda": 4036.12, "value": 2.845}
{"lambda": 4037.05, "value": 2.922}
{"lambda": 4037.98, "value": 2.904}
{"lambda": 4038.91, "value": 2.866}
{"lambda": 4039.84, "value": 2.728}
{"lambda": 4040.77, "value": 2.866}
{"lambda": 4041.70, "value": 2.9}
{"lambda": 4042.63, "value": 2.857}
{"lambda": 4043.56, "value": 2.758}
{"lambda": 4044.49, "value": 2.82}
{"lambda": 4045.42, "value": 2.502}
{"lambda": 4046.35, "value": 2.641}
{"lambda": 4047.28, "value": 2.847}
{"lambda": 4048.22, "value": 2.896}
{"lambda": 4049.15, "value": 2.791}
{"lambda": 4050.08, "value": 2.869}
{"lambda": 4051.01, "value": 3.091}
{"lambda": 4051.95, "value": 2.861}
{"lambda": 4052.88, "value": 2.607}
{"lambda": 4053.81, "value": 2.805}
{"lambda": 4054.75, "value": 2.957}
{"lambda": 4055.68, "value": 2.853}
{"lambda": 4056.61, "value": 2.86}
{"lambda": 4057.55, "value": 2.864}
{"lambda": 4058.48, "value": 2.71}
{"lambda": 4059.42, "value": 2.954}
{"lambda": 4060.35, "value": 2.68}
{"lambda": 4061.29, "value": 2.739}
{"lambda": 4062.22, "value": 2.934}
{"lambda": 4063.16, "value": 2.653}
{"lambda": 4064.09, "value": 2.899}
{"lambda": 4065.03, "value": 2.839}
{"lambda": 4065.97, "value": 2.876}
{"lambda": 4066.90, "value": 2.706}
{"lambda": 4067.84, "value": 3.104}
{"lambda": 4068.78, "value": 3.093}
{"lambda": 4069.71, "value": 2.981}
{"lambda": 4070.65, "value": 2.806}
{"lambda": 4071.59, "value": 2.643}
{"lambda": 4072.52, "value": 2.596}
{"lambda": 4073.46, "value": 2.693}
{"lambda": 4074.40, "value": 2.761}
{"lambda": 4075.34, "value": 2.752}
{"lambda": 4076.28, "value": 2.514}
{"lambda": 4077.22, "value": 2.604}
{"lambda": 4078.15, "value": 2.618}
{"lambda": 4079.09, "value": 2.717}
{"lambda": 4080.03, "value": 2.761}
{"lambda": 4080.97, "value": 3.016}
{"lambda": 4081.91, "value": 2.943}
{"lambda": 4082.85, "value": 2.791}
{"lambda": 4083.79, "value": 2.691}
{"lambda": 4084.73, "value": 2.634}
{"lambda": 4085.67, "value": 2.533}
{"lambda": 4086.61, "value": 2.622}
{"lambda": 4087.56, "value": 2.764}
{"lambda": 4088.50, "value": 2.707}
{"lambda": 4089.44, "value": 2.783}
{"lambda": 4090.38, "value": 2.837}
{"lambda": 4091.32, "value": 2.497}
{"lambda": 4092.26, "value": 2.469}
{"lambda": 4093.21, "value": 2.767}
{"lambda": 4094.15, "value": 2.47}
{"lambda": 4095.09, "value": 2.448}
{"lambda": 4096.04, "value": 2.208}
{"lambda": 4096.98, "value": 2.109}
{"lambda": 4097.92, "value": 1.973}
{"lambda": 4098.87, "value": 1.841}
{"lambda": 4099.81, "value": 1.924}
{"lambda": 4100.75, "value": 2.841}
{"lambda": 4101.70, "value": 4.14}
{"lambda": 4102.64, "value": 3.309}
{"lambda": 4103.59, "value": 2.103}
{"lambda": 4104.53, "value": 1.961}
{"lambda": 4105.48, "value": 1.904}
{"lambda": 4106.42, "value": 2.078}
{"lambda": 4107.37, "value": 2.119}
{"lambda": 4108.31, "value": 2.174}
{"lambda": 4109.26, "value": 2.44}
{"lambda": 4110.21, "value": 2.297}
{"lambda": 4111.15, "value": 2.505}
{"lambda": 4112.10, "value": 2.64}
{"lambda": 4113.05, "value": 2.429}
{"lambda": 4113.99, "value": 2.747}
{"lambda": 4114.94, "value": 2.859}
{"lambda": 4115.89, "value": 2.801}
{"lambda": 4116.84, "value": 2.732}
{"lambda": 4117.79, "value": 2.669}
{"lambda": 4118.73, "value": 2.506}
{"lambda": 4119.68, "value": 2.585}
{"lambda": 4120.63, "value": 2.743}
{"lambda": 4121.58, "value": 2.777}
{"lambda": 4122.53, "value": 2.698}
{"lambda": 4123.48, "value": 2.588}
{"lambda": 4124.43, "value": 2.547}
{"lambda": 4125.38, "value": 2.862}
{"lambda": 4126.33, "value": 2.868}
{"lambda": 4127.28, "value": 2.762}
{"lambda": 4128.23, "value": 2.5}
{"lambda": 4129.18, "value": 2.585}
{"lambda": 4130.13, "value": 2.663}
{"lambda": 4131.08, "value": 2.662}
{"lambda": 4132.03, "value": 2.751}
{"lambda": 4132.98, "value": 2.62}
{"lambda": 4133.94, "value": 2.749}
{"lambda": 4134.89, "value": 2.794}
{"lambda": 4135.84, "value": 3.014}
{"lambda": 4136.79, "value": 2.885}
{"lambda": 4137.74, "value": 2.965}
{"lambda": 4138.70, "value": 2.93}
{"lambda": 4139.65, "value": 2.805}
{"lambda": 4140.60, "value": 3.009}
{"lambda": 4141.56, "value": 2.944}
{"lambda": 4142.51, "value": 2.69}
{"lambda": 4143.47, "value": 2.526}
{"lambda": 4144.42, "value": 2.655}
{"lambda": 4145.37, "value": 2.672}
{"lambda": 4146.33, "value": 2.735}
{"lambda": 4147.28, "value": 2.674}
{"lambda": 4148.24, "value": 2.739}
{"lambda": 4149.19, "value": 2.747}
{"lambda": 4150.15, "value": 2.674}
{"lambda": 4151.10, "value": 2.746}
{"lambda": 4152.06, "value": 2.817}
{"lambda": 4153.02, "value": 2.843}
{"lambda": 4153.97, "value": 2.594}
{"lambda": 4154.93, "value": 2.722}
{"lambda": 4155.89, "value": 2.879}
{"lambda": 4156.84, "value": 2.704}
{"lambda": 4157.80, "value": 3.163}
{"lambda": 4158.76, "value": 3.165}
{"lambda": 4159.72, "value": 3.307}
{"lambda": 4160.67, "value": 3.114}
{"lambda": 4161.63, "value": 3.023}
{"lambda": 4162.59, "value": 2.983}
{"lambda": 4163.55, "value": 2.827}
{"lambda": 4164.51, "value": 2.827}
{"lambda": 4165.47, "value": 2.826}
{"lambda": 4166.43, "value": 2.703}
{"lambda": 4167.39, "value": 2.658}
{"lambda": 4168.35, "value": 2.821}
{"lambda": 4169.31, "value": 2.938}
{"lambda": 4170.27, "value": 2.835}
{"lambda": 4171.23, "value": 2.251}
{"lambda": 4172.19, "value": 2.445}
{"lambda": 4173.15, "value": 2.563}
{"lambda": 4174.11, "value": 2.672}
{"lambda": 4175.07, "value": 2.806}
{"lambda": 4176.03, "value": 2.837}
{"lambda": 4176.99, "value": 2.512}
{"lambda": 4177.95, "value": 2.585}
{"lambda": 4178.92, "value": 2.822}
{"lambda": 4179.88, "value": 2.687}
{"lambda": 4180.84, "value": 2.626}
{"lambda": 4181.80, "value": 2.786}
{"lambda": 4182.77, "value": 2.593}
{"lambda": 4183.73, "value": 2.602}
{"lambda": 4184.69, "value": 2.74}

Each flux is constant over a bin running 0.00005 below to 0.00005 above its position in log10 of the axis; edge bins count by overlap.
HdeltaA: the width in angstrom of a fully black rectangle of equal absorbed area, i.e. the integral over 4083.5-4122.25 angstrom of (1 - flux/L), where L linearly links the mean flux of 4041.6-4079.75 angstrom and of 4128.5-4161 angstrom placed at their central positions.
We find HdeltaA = 3.8 angstrom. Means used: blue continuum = 2.8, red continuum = 2.81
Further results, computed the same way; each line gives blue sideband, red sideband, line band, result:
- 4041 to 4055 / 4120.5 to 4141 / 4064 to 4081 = 0.11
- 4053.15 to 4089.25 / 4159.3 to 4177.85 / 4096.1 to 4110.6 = 2.28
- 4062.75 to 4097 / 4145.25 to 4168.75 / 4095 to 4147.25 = 3.22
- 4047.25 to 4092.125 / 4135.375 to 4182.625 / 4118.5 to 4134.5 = 0.63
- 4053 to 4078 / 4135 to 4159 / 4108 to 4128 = 1.23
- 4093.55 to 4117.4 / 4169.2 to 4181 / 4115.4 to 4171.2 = -4.89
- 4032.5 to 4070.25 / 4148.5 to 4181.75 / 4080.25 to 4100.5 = 2.11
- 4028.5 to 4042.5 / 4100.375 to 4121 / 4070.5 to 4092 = -0.15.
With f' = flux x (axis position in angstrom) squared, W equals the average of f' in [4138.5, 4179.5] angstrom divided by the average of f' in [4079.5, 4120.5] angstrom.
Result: 1.12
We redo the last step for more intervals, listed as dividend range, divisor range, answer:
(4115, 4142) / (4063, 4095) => 1.03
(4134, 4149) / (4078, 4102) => 1.10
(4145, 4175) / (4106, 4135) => 1.09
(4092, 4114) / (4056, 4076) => 0.87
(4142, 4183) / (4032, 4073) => 1.03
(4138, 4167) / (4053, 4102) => 1.09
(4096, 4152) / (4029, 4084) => 0.96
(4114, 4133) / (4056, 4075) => 0.98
